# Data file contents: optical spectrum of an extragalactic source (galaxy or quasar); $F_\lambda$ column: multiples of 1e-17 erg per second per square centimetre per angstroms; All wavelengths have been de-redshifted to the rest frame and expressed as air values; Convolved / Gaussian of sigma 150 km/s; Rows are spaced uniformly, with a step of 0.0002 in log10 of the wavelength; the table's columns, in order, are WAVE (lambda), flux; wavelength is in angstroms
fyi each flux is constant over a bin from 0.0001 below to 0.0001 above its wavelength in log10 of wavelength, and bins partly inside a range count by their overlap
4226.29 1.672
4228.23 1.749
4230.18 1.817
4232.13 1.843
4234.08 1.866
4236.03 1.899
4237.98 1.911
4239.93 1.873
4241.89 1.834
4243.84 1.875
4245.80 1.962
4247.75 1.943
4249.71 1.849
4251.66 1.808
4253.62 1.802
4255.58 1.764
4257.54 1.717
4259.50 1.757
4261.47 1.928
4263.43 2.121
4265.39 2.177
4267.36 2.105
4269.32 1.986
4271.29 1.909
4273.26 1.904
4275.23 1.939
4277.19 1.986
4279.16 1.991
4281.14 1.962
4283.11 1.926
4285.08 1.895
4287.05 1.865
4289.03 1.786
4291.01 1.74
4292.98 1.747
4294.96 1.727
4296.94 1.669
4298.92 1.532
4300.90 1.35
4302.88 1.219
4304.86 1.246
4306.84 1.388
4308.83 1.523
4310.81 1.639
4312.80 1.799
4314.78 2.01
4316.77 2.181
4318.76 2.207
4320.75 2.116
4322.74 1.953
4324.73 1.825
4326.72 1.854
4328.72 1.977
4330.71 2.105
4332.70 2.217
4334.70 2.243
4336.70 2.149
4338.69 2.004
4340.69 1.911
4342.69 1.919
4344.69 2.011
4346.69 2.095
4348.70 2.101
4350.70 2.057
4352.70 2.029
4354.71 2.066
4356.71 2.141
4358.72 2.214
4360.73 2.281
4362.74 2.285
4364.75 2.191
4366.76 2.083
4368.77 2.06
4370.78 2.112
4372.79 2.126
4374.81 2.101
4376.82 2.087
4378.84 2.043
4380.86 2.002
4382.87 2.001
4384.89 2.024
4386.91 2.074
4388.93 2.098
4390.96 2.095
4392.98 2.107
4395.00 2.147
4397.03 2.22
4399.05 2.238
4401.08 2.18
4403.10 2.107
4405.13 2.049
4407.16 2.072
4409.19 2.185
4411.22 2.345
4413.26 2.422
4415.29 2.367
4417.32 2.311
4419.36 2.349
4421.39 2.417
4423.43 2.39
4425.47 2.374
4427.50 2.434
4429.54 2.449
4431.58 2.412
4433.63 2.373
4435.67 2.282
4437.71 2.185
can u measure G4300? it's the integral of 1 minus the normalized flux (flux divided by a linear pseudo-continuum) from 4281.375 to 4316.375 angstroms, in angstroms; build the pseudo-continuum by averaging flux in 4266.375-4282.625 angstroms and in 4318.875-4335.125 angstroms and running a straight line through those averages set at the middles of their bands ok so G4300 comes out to 5.9 angstroms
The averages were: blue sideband 1.97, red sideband 2.04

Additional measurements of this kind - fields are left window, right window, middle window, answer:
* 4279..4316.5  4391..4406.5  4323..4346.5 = -2.1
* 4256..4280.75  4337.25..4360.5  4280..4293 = 0.8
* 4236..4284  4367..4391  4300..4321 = 3.2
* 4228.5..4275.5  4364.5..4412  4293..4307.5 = 3.7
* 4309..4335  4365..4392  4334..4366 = -1.2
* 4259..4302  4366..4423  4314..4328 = -0.4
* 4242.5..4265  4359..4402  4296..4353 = 4.1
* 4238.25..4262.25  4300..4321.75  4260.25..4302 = -2.2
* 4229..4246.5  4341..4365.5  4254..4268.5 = -0.1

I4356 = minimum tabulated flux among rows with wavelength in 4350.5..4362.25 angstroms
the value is 2.029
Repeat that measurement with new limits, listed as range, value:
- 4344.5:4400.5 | 2.001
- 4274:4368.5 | 1.219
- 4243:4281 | 1.717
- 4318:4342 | 1.825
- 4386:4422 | 2.049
